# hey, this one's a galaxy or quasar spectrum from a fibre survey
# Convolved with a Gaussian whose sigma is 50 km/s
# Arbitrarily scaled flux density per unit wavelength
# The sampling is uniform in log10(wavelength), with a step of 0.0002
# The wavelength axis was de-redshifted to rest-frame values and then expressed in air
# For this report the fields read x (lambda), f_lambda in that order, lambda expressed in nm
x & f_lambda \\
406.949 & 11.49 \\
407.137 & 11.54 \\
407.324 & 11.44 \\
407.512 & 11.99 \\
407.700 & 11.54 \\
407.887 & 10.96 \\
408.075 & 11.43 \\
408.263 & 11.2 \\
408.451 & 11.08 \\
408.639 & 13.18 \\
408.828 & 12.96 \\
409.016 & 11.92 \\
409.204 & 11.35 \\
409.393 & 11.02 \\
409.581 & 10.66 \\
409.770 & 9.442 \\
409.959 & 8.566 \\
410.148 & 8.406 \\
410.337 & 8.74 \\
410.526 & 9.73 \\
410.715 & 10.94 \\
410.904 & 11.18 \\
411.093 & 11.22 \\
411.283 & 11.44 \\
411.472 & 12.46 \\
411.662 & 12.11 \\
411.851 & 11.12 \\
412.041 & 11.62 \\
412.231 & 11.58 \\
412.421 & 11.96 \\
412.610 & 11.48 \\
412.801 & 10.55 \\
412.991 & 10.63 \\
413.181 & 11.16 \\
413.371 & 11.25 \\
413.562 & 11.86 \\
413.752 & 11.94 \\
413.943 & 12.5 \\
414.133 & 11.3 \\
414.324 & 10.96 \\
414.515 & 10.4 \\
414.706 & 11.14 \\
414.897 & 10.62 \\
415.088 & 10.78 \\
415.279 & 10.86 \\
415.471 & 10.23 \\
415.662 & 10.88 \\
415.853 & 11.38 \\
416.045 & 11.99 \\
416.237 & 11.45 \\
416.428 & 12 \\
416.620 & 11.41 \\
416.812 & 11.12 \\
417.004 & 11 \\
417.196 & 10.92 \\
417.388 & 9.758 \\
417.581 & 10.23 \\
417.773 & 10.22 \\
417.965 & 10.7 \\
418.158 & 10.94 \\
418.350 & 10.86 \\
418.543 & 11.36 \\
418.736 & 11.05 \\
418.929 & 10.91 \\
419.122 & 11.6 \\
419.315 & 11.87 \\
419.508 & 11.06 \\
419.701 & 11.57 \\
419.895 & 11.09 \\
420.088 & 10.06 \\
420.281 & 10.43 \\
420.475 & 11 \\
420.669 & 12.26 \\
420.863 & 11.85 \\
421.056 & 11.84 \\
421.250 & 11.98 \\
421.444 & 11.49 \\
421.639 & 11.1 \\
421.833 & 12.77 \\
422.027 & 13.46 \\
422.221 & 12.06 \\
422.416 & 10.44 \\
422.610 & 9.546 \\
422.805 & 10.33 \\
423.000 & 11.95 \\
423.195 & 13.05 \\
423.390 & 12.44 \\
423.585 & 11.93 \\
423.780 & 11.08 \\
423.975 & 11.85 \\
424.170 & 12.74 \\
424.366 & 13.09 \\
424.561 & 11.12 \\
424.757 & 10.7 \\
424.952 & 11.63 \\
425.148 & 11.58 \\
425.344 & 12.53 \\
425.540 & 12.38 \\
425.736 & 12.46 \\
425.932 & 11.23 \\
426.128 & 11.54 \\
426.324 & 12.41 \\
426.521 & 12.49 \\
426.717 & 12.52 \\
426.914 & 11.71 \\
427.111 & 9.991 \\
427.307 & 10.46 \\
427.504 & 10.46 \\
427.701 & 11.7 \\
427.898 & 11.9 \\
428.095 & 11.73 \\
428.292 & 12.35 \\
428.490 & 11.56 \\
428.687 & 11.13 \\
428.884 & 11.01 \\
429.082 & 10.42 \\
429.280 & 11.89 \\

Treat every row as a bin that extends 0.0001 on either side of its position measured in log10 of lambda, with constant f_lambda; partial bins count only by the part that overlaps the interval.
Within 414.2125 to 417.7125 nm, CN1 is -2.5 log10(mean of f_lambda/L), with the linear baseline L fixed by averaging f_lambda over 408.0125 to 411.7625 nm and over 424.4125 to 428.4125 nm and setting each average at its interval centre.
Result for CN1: 0.03 mag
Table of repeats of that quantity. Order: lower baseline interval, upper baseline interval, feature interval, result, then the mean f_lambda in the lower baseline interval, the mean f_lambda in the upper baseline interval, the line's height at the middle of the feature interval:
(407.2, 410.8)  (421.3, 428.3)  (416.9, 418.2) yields 0.08 mag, 10.9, 11.7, 11.3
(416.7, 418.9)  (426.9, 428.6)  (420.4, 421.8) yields -0.07 mag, 10.8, 11.3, 10.9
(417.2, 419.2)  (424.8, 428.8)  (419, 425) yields -0.04 mag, 10.8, 11.7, 11.2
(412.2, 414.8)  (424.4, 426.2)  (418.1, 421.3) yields 0.03 mag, 11.3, 11.7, 11.5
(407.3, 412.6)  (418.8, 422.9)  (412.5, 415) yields 0.00 mag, 11.1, 11.4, 11.2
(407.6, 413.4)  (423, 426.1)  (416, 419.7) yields 0.04 mag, 11.1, 12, 11.5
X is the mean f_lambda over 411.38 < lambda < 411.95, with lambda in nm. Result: 11.9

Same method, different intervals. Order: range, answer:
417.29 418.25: 10.4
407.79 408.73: 11.6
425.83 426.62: 11.9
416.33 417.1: 11.4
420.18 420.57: 10.7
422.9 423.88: 12.1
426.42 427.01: 12.2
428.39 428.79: 11.3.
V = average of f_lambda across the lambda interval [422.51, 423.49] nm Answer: 11.5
